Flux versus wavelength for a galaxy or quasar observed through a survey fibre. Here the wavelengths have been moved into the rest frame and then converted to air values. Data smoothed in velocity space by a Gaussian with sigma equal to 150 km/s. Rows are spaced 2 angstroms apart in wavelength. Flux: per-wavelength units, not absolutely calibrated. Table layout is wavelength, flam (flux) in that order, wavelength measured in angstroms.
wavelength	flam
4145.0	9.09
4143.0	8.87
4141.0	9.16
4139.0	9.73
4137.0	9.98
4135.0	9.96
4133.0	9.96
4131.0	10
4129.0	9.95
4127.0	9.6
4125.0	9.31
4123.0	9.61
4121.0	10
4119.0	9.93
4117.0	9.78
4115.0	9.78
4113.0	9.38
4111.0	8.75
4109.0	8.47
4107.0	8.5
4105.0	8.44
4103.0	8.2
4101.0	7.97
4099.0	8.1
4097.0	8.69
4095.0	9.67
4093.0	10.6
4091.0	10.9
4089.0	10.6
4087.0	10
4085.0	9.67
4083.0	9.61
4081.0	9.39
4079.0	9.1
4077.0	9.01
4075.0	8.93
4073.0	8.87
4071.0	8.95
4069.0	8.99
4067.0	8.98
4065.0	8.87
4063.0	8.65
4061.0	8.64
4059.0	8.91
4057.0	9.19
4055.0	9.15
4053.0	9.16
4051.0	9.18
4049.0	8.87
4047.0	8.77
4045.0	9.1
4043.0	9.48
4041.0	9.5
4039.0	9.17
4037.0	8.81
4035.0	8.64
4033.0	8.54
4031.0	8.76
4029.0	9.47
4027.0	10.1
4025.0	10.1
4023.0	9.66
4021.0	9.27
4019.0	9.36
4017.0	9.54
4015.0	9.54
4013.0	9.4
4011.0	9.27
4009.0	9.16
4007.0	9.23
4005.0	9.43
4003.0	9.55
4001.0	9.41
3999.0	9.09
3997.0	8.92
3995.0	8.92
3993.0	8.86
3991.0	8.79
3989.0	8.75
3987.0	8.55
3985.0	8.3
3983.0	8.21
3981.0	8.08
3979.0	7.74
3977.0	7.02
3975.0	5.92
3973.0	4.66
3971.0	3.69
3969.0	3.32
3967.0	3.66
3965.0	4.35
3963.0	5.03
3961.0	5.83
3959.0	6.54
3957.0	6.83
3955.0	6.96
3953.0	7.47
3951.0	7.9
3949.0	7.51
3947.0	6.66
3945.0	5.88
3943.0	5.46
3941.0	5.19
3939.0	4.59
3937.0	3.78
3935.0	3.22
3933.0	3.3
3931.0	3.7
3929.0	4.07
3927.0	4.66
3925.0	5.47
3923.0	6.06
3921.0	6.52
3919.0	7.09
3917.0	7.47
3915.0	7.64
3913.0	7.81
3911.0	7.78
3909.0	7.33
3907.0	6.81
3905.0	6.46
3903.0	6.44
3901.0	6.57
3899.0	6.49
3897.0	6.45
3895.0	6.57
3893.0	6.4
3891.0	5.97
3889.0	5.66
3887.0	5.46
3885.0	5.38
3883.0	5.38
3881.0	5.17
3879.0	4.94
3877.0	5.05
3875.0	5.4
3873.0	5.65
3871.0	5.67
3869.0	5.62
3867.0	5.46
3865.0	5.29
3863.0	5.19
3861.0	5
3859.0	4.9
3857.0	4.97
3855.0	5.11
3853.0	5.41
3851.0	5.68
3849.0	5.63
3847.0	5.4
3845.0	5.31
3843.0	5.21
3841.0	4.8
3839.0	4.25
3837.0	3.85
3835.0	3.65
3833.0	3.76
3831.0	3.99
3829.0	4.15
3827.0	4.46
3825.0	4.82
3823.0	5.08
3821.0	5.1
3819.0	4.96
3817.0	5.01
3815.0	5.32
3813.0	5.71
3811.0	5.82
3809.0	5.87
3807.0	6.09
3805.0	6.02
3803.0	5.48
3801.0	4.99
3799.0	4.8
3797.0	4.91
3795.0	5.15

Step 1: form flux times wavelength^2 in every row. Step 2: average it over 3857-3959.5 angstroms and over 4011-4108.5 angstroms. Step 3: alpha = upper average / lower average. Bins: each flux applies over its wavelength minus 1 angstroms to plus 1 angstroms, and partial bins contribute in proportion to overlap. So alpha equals 1.69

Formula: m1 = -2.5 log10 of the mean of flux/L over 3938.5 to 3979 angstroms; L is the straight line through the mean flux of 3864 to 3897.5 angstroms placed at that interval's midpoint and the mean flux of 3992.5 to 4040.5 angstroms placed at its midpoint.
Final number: 0.31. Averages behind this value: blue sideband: 5.61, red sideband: 9.27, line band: 5.79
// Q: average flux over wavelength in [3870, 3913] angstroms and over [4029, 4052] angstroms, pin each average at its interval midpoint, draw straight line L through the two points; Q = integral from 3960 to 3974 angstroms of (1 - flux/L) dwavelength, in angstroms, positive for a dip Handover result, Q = 5.92 angstroms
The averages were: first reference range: 6.09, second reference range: 9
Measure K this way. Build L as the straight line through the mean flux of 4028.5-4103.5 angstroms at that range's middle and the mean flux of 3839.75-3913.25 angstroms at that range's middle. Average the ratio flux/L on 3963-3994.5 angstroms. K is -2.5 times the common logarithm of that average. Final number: 0.15 mag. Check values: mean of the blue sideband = 5.75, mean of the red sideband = 9.14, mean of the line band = 6.64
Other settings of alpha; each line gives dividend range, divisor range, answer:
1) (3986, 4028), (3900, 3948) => 1.66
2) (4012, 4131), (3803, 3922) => 1.83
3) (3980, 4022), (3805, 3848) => 2.01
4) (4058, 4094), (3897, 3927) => 1.50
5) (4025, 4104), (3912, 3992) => 1.59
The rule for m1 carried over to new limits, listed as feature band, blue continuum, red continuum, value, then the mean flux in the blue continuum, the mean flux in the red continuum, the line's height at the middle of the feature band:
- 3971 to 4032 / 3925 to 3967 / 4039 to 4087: -0.206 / 5.4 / 9.11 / 7.16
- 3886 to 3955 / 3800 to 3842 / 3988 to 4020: 0.185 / 4.91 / 9.2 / 7.24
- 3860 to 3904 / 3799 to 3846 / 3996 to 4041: 0.105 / 4.94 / 9.3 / 6.26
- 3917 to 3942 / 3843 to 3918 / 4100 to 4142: 0.319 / 5.91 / 9.36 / 6.61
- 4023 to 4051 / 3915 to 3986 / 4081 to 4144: -0.186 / 5.8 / 9.46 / 7.75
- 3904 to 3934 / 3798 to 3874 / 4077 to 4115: 0.041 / 5.09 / 9.23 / 6.41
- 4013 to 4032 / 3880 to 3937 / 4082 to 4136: -0.198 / 5.94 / 9.46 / 7.94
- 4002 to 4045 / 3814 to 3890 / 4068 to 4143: -0.171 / 5.03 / 9.39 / 7.98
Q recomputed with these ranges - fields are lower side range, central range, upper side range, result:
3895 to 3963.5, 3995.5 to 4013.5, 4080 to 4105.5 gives -3.9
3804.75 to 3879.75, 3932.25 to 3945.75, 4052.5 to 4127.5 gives 4.5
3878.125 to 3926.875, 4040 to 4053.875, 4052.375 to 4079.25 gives -0.8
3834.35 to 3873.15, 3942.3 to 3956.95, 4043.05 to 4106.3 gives 0.0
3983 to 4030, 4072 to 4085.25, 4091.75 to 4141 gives 0.2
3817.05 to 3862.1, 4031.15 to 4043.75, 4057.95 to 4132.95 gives -1.1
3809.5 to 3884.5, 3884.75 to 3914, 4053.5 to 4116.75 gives -2.9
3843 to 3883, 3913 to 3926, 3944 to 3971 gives -2.6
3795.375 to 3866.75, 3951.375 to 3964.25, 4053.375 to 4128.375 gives 1.1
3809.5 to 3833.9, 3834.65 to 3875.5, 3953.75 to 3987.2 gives 0.2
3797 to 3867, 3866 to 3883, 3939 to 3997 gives 0.5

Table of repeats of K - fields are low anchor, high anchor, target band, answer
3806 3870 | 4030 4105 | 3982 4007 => -0.14 mag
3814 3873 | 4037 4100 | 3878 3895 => 0.03 mag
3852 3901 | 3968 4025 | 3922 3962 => 0.26 mag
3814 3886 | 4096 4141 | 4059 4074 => -0.05 mag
